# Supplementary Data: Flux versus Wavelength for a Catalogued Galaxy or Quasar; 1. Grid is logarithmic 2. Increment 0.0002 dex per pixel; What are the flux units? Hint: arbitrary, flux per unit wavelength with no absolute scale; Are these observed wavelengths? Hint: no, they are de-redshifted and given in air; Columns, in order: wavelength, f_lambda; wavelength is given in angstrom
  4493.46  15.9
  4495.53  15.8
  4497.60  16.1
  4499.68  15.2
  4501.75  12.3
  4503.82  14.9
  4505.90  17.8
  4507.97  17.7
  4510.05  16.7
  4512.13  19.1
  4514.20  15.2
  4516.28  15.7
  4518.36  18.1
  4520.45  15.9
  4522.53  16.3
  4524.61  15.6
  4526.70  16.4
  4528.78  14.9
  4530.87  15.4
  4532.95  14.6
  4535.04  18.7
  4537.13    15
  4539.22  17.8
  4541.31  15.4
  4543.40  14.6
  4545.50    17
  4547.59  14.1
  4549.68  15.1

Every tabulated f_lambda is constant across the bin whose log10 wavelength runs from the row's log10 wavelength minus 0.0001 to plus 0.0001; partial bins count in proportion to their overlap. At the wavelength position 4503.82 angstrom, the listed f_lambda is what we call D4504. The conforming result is 14.9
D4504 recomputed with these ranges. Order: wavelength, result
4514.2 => 15.2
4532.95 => 14.6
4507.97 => 17.7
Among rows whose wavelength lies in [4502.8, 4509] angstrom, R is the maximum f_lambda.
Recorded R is 17.8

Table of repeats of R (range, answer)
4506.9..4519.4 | 19.1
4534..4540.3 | 18.7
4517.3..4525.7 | 18.1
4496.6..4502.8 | 16.1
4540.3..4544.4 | 15.4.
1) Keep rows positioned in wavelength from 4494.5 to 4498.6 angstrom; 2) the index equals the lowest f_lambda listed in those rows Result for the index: 15.8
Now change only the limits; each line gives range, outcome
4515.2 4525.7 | 15.6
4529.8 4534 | 14.6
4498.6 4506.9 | 12.3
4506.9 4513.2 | 16.7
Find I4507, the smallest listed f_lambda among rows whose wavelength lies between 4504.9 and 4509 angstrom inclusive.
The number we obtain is 17.7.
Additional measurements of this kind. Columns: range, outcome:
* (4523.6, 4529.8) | 14.9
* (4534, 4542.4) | 15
